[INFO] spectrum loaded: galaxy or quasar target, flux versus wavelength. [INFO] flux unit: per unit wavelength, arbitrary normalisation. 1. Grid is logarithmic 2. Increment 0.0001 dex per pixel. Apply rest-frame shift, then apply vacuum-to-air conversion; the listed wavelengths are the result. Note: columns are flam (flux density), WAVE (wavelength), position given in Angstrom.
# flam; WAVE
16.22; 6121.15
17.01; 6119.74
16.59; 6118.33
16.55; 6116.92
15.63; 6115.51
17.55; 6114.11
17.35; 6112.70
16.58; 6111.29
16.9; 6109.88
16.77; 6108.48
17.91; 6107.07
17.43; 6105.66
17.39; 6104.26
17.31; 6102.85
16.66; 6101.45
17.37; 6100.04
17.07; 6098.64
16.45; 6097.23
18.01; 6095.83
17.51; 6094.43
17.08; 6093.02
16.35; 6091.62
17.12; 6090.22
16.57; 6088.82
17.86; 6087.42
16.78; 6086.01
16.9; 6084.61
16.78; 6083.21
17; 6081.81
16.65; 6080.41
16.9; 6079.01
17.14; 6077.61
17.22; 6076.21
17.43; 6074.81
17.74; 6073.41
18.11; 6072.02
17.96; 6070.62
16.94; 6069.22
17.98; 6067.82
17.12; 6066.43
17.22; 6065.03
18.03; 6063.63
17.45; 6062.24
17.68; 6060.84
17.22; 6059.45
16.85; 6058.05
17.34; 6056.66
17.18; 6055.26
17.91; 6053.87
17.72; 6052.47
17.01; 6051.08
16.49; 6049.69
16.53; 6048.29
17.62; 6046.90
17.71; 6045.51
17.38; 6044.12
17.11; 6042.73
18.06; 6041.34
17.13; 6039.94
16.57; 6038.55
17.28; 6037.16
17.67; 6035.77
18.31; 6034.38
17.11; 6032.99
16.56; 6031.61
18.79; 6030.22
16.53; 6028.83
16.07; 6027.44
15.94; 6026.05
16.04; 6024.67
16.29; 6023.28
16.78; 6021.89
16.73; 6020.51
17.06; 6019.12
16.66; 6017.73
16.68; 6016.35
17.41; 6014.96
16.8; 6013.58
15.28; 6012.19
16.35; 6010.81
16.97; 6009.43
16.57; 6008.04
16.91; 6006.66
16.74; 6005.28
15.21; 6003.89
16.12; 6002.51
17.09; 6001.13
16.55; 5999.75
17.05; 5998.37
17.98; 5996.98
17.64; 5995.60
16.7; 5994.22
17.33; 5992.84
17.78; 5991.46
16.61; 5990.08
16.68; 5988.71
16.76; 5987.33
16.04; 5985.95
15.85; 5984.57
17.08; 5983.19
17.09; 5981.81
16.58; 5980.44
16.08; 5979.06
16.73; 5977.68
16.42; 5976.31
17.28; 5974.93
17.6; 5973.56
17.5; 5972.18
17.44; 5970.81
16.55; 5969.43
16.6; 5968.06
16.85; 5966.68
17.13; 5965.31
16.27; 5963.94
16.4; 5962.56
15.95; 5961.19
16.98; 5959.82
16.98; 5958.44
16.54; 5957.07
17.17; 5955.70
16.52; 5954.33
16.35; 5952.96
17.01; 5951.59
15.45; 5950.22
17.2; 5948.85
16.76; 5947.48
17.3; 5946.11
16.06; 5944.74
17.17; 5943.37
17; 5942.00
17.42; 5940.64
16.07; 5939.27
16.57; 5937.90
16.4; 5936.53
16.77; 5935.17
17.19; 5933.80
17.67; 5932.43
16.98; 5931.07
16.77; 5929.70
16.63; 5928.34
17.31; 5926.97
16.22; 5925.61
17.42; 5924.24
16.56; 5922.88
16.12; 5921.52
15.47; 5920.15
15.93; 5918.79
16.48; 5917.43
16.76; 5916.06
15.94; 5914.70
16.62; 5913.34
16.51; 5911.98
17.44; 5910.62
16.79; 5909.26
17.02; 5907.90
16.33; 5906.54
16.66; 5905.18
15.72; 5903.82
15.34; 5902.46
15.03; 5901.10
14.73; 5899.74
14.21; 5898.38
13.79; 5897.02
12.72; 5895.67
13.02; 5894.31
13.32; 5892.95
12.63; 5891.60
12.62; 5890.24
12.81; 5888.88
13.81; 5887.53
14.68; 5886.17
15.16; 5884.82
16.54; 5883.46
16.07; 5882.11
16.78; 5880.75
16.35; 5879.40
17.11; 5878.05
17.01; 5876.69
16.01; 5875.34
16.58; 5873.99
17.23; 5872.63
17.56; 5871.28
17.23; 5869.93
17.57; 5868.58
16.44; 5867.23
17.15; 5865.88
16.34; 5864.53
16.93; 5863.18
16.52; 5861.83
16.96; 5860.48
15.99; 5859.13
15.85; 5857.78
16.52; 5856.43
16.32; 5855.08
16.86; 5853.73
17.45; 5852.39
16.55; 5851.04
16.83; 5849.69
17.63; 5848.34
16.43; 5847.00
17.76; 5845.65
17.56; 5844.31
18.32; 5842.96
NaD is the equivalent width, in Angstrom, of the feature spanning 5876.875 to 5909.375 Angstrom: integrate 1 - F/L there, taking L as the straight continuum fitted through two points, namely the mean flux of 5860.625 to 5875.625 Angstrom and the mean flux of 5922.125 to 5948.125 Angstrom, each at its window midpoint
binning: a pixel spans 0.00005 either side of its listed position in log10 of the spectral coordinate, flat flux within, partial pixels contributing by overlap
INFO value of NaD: 3.7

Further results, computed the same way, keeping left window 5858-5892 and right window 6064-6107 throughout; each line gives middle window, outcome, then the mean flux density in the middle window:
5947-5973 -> -0.3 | 16.7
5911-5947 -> -0.8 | 16.7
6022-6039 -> 0.0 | 16.9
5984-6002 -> -0.3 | 16.9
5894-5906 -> 1.1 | 14.6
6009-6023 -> 0.1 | 16.7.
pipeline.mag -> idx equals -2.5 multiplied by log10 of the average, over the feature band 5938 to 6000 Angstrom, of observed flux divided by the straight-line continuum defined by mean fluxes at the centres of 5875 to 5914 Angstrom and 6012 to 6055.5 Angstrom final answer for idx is -0.04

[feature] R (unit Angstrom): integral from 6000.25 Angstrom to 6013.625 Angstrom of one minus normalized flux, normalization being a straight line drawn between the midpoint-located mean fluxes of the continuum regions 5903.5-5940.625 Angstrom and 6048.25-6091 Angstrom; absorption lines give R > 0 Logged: 0.5 Angstrom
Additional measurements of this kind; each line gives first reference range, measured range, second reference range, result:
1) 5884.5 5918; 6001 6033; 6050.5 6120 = -0.39 Angstrom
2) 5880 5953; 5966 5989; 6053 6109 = -0.51 Angstrom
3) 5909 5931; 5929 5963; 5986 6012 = -0.22 Angstrom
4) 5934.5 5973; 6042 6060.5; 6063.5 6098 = -0.15 Angstrom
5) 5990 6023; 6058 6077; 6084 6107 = -0.55 Angstrom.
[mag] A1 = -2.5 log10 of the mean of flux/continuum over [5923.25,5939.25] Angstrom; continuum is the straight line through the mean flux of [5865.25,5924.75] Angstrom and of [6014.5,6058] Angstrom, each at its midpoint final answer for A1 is -0.051 mag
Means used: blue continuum 15.8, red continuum 17.1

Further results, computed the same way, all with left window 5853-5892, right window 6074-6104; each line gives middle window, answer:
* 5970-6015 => -0.01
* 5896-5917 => 0.02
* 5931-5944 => -0.04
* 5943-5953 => -0.02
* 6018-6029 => 0.02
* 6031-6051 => -0.03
